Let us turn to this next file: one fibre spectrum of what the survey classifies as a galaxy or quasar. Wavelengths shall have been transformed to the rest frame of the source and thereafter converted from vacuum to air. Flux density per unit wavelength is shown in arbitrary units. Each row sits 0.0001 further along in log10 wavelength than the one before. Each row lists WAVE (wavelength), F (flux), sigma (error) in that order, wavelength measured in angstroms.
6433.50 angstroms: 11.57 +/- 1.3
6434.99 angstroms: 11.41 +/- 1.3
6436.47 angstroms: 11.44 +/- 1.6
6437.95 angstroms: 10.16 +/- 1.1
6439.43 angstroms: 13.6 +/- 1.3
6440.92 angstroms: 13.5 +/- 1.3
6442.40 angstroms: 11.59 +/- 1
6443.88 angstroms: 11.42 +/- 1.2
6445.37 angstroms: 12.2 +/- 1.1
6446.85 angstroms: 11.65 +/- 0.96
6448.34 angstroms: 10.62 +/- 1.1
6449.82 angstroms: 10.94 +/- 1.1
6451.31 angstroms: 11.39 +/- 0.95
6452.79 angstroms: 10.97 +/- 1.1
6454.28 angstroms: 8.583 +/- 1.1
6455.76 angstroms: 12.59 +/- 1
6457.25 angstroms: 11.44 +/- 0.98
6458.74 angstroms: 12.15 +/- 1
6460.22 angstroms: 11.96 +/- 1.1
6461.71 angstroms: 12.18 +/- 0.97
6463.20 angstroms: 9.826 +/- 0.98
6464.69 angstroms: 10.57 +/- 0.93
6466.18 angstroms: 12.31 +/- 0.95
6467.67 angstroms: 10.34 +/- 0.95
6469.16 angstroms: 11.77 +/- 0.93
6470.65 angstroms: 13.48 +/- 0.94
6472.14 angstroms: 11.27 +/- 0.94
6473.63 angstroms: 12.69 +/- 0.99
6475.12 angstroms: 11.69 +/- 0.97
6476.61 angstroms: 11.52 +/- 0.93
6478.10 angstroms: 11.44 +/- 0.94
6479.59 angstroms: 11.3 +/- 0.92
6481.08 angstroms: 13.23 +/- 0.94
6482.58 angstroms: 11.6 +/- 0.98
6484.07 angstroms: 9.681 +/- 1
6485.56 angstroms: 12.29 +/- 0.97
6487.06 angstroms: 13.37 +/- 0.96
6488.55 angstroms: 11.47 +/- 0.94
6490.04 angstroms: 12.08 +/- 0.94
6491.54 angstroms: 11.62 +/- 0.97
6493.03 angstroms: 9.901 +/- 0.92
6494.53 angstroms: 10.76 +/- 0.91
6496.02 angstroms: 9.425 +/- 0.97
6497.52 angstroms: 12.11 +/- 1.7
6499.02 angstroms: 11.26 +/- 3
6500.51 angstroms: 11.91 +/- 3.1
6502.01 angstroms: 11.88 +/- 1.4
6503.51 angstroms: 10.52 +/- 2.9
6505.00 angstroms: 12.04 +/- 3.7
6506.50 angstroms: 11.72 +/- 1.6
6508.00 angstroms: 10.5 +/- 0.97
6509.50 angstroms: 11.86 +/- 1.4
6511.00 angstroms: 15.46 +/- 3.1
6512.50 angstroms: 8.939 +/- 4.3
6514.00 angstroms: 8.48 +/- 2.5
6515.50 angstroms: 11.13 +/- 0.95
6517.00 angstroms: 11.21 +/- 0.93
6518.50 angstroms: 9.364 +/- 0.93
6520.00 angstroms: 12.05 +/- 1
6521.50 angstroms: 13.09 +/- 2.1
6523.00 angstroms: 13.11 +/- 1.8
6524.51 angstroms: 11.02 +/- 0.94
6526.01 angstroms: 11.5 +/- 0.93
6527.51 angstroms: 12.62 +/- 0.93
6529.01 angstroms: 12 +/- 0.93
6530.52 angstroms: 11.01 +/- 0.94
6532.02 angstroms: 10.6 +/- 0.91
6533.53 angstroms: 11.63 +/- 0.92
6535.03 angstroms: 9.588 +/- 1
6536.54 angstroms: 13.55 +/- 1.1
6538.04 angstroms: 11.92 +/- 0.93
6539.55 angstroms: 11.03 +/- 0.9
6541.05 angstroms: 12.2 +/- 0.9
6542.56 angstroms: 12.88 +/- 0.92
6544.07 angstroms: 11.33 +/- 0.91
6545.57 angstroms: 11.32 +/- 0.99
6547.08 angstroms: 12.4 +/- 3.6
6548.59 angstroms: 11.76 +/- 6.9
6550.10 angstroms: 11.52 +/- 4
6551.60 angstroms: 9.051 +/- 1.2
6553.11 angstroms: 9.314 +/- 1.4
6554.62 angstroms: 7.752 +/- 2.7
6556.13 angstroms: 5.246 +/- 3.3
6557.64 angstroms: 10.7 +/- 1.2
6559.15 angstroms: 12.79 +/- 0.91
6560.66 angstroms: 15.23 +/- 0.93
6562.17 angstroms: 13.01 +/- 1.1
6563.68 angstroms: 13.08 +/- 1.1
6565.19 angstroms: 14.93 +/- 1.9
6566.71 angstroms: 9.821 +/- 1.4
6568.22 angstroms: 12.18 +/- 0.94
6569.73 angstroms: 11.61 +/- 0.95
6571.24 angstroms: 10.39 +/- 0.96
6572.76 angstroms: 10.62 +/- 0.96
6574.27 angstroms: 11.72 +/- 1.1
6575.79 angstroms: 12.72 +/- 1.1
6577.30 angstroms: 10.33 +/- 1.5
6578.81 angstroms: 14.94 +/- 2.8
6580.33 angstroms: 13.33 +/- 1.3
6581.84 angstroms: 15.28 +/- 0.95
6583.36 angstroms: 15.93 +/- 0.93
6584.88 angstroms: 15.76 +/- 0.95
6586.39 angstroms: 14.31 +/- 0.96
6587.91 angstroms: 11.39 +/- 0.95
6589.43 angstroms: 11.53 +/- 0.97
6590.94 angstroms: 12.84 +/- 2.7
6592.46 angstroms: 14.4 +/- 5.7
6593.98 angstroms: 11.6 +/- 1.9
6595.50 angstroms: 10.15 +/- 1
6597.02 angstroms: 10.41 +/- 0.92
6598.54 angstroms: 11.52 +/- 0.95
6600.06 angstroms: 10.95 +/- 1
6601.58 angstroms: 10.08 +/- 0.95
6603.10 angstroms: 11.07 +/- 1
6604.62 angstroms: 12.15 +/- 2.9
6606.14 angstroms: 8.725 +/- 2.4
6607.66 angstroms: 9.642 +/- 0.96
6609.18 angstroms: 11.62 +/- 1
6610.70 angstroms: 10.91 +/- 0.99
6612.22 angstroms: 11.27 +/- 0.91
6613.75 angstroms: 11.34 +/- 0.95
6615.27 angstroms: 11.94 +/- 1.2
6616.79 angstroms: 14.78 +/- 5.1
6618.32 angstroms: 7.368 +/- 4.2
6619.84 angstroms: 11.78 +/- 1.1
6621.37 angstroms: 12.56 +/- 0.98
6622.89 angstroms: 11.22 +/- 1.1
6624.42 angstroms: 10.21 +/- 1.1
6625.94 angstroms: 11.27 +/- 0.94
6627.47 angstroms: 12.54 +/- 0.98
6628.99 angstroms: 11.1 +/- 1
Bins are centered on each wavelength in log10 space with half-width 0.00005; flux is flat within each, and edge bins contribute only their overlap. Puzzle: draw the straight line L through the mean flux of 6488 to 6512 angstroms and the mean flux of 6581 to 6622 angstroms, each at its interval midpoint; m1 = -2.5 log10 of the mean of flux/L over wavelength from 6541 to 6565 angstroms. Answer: 0.04 mag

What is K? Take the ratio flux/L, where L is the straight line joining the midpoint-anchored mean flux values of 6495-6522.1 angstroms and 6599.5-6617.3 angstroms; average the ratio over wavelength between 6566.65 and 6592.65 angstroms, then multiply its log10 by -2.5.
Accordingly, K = -0.143 mag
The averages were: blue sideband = 11.3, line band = 12.8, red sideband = 11.2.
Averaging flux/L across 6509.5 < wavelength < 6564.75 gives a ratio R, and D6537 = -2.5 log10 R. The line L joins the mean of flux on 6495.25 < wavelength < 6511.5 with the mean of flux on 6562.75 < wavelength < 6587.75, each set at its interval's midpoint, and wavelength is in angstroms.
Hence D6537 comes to 0.08 mag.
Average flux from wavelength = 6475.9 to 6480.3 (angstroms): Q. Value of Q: 11.4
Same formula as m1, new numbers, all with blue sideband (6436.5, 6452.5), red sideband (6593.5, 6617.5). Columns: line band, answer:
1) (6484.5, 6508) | 0.006 mag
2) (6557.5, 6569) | -0.140 mag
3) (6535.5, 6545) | -0.066 mag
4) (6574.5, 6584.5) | -0.219 mag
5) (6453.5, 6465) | 0.042 mag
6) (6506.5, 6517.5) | 0.031 mag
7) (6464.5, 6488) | -0.023 mag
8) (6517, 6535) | -0.013 mag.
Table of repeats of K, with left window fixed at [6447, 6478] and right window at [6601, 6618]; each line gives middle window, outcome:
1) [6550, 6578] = 0.01 mag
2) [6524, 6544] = -0.03 mag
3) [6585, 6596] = -0.13 mag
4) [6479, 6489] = -0.05 mag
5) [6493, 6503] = 0.02 mag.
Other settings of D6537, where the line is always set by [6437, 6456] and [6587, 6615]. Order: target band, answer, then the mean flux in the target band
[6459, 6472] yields -0.013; 11.6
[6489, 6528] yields 0.000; 11.4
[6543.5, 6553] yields 0.019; 11.1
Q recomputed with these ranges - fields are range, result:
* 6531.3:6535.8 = 10.6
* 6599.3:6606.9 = 10.6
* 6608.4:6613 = 11.3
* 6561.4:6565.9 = 13.7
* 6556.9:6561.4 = 12.9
